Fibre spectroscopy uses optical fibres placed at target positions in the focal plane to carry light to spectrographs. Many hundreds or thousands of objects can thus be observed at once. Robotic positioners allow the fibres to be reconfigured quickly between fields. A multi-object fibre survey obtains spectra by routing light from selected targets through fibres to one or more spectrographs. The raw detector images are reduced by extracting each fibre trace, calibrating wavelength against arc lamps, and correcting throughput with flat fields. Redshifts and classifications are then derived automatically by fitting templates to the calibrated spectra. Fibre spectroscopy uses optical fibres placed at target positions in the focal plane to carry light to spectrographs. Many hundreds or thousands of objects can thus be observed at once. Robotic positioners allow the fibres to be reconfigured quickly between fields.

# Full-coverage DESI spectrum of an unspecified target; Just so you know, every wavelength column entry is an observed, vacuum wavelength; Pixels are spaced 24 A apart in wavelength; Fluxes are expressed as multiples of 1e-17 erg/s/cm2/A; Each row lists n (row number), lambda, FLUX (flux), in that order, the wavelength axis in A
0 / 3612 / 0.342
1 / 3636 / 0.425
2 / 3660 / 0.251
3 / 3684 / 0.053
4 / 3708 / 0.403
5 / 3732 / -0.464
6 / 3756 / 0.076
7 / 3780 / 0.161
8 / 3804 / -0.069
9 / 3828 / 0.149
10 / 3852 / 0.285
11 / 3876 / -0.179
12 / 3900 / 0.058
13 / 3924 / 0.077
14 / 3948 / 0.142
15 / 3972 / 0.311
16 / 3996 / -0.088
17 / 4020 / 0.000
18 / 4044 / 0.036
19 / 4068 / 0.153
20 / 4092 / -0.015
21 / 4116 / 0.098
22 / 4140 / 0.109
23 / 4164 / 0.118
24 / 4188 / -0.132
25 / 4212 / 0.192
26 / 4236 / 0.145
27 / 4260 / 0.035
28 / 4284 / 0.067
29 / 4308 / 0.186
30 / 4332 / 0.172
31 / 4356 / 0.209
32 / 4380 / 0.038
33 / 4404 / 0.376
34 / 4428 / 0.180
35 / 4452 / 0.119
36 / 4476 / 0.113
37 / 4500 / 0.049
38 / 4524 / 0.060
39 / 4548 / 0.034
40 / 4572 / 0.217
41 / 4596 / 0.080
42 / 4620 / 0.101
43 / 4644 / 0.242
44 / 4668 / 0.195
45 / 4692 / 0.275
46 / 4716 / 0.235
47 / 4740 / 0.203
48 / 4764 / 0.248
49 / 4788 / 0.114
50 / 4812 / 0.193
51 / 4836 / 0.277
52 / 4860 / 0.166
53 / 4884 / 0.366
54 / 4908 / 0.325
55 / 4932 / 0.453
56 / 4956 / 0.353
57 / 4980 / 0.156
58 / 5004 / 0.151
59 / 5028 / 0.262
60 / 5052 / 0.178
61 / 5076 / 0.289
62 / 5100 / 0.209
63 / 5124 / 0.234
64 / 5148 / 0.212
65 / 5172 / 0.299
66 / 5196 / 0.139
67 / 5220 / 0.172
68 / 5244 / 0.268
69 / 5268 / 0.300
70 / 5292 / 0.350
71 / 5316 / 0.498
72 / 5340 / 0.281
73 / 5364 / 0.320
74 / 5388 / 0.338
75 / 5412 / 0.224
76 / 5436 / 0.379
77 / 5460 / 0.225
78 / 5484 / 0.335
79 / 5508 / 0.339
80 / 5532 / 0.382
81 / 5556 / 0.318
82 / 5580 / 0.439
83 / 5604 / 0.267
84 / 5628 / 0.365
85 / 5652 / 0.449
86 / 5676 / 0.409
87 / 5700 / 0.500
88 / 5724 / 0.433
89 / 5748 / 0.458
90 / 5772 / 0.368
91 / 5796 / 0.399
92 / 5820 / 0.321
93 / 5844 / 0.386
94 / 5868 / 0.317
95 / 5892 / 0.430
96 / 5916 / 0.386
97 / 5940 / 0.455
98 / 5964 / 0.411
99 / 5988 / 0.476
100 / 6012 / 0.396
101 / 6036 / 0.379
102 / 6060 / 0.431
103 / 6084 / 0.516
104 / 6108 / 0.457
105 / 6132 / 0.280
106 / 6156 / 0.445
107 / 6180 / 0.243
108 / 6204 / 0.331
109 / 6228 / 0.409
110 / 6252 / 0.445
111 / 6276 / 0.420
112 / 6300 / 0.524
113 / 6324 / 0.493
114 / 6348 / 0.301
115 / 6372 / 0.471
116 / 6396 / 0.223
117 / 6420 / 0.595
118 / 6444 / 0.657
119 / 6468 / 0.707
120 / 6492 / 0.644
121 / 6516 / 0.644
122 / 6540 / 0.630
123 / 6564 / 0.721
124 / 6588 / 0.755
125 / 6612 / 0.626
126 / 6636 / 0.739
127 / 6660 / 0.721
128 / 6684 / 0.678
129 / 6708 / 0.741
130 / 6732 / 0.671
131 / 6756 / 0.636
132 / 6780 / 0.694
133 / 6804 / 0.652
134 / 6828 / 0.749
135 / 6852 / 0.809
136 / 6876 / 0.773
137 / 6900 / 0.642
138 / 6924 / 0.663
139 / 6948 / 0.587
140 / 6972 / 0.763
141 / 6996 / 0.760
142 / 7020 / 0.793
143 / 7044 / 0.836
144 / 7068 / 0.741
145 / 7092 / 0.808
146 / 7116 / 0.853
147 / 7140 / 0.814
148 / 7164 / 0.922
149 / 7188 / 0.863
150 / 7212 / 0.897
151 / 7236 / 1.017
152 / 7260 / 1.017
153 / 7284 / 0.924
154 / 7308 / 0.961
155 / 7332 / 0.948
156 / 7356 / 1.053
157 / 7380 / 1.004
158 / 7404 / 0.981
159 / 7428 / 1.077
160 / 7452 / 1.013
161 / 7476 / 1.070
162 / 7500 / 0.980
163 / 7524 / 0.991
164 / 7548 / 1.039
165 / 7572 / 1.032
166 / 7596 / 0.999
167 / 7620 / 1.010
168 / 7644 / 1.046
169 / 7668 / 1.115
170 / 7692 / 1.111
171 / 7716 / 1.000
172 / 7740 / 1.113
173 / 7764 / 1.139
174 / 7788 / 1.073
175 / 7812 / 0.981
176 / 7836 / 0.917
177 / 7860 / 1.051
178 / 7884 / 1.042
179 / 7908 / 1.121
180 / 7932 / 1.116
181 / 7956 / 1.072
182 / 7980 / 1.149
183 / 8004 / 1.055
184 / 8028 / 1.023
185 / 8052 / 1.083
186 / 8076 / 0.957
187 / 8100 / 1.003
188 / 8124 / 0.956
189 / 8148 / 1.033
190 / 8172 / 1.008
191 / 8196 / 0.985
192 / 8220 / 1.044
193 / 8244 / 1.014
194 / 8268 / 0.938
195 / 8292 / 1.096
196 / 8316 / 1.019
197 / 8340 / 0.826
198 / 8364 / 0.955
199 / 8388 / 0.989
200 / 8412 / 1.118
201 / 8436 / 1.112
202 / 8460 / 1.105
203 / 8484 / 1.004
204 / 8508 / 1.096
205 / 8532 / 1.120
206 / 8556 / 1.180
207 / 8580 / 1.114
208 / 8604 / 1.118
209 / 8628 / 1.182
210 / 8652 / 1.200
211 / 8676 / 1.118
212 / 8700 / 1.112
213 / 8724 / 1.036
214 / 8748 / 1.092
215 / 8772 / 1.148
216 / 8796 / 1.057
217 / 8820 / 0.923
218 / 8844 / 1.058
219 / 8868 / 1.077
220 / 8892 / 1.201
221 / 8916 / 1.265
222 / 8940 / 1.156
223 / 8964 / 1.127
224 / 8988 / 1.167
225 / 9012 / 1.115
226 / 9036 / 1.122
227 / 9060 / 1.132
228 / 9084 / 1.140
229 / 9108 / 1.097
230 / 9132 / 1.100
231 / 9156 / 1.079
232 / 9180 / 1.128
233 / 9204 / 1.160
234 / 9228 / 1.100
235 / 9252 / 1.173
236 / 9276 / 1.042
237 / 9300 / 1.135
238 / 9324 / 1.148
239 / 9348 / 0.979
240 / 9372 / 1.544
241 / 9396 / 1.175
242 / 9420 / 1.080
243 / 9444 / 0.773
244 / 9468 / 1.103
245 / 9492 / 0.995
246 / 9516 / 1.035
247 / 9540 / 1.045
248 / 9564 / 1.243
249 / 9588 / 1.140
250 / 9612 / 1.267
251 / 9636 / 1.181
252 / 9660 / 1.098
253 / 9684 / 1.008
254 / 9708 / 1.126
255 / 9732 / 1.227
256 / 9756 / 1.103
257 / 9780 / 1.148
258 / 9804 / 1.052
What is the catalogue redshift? 0.61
